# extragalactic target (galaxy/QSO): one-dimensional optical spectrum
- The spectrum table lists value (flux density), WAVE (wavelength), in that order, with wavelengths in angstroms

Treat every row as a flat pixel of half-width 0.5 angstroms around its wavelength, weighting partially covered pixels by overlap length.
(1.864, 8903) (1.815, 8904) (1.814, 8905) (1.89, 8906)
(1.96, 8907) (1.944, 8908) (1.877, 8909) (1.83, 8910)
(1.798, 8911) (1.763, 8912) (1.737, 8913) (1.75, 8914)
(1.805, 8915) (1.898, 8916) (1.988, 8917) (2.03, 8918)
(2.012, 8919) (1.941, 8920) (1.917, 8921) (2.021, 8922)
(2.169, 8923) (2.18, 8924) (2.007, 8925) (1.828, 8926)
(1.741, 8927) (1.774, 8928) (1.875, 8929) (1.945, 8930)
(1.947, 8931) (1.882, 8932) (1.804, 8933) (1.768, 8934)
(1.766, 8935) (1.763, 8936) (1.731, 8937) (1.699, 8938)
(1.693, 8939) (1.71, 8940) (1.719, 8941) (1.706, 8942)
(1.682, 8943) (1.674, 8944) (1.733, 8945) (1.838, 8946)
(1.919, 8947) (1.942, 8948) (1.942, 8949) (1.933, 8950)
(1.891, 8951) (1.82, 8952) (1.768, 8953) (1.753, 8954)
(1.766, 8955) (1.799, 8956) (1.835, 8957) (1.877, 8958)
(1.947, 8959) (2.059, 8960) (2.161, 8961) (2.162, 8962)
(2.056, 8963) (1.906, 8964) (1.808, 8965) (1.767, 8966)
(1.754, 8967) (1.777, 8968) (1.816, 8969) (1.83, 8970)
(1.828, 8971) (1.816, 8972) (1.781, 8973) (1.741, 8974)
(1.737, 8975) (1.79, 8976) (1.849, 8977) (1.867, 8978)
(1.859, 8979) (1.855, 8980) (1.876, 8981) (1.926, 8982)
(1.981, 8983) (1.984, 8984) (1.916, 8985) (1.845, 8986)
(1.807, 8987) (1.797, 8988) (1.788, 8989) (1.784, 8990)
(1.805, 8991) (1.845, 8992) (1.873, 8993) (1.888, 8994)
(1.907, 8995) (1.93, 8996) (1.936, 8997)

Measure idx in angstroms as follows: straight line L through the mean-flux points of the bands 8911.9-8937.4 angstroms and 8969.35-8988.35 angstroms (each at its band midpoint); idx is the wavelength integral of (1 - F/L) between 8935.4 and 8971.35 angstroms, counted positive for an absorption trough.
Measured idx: 0.60 angstroms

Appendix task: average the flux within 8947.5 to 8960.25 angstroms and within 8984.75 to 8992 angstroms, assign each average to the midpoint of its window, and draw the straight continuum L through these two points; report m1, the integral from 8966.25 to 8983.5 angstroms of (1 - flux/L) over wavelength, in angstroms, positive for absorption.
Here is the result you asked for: 0.1 angstroms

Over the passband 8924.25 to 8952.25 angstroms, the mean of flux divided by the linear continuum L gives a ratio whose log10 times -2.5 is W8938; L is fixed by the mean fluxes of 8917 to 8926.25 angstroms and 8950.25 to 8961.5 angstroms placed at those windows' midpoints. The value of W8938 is 0.078 mag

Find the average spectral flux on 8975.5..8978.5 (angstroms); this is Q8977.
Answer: 1.84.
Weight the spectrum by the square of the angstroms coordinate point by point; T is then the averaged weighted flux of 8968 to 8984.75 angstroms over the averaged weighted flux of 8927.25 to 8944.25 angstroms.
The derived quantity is 1.0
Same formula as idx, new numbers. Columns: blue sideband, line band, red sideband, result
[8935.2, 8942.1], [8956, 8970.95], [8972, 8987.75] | -0.88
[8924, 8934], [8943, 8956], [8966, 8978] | 0.10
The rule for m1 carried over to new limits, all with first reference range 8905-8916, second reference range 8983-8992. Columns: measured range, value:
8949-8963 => -0.5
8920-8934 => -0.6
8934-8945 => 0.7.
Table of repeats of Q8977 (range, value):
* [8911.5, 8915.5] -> 1.76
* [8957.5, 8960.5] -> 1.96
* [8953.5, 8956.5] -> 1.77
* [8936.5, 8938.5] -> 1.72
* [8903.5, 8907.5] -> 1.87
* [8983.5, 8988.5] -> 1.87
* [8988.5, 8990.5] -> 1.79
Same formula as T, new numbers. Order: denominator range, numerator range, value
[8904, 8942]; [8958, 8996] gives 1.02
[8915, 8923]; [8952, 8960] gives 0.94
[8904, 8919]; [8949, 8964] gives 1.04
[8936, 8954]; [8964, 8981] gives 1.02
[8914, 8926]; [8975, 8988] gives 0.96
